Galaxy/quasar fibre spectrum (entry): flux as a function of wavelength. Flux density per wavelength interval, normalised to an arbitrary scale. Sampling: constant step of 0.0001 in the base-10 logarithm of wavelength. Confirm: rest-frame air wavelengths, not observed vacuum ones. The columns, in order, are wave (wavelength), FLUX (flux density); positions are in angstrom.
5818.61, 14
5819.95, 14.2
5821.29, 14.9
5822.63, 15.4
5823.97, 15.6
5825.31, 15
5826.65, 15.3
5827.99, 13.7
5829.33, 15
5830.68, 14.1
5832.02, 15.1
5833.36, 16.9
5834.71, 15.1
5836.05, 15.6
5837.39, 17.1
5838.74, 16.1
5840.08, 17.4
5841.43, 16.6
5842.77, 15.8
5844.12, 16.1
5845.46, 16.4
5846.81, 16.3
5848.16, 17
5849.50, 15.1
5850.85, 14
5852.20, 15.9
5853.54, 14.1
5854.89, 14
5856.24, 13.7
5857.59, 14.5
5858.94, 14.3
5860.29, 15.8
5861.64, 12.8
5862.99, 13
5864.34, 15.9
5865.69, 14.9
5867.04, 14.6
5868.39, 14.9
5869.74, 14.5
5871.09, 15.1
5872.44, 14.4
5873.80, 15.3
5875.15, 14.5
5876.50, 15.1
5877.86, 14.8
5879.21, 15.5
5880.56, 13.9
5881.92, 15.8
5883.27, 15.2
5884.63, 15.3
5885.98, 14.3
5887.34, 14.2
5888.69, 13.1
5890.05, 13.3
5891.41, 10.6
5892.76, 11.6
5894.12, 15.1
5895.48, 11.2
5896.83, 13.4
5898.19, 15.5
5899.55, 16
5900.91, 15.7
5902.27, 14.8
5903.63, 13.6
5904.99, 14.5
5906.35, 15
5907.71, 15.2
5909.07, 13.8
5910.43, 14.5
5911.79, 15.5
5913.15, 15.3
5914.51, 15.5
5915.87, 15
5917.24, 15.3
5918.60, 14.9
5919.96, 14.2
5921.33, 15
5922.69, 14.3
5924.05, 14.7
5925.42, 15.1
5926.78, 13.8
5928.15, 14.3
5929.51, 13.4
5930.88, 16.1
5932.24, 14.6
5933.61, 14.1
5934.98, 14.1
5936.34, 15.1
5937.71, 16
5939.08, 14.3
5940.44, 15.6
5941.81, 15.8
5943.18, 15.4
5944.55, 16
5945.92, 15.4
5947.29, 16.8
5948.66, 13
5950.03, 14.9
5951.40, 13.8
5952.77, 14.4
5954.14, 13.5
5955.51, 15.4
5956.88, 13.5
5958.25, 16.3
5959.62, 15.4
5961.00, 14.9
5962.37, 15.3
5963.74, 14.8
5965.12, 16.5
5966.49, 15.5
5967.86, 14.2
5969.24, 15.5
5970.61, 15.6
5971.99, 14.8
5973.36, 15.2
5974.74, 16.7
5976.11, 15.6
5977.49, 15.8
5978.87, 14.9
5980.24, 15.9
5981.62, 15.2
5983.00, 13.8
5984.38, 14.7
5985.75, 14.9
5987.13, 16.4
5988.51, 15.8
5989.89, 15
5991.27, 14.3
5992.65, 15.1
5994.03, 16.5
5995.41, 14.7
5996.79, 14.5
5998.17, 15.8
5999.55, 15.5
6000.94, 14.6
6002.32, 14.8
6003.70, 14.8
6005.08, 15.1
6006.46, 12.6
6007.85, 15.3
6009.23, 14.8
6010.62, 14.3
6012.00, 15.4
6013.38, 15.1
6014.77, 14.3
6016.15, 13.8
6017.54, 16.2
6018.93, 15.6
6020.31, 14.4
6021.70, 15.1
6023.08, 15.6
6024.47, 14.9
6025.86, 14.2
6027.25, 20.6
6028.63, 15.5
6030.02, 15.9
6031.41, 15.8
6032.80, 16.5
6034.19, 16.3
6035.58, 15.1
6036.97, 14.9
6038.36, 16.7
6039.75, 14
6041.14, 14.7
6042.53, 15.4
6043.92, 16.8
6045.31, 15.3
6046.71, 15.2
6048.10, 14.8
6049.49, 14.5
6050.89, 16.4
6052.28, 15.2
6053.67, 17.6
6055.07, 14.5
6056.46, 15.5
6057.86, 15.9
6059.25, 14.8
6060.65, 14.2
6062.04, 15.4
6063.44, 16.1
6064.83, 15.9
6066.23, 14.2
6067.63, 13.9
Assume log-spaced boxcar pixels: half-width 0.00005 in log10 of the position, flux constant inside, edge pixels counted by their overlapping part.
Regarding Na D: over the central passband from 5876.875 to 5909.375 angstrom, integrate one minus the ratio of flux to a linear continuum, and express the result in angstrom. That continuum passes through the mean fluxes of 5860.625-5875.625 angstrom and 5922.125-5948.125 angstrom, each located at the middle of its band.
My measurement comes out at 1.1 angstrom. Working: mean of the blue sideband 14.6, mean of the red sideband 15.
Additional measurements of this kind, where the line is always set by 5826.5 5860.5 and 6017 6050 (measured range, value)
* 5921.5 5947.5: 0.9 angstrom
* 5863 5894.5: 2.2 angstrom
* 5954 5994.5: 0.7 angstrom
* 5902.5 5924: 1.0 angstrom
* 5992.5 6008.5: 0.6 angstrom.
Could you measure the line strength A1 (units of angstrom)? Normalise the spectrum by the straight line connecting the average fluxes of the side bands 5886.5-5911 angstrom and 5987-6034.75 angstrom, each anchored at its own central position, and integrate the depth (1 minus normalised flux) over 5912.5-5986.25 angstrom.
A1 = -2.3 angstrom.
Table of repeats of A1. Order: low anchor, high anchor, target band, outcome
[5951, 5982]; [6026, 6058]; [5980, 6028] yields 1.05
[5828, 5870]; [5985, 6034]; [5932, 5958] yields 0.67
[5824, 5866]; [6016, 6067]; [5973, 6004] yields 0.40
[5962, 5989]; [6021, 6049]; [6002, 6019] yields 0.86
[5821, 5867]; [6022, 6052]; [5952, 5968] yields 0.51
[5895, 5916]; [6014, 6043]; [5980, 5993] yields 0.12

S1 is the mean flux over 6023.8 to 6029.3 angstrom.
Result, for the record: 16.3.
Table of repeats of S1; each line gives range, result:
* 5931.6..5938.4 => 14.8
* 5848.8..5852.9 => 15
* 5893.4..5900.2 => 14.2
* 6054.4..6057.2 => 15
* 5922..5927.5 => 14.5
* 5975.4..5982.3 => 15.5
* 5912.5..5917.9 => 15.3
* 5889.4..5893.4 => 11.8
